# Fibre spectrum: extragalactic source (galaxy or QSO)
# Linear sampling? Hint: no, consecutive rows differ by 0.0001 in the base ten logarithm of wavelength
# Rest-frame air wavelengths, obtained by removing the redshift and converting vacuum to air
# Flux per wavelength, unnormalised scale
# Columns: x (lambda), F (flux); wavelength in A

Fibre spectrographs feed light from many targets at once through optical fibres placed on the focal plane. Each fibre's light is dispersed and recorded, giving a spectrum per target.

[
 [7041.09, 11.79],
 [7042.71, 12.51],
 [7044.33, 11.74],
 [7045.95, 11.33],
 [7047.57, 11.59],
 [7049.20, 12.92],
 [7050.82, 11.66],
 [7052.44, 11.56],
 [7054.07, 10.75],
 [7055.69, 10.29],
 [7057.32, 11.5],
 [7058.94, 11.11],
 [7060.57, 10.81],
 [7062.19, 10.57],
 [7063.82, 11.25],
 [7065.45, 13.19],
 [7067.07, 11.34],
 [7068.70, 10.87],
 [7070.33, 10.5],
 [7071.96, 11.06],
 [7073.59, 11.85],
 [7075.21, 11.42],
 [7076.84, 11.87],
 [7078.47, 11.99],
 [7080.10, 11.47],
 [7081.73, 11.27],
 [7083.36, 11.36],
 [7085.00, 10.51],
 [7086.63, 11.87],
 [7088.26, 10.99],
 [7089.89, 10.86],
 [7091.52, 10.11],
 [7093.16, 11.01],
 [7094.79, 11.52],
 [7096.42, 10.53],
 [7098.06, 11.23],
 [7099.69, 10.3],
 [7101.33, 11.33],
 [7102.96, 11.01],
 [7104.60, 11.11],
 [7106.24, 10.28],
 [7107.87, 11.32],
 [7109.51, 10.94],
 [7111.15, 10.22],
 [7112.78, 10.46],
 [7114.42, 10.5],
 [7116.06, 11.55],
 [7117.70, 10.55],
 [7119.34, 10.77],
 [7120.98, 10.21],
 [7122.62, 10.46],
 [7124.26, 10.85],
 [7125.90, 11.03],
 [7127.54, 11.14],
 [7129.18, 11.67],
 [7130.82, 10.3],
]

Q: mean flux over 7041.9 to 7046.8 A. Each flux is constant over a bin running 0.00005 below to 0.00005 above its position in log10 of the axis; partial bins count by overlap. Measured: 11.9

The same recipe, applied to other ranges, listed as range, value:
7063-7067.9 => 11.9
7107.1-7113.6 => 10.7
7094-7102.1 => 11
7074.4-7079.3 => 11.8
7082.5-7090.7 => 11.1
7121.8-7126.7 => 10.8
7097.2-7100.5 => 10.8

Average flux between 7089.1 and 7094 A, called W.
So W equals 10.7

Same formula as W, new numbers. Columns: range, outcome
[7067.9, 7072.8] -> 10.8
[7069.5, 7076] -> 11.2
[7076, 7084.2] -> 11.6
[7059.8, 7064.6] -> 10.9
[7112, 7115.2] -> 10.5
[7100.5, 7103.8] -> 11.2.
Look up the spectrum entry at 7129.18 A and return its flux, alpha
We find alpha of 11.67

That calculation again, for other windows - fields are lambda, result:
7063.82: 11.25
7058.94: 11.11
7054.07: 10.75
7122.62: 10.46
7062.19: 10.57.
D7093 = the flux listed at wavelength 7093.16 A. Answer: 11.01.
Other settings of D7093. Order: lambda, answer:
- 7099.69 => 10.3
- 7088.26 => 10.99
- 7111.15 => 10.22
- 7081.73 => 11.27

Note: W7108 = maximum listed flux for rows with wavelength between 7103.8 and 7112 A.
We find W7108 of 11.32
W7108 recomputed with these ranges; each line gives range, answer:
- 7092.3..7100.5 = 11.52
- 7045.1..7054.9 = 12.92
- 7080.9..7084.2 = 11.36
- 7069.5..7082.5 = 11.99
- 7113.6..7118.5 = 11.55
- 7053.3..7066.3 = 13.19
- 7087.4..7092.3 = 10.99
